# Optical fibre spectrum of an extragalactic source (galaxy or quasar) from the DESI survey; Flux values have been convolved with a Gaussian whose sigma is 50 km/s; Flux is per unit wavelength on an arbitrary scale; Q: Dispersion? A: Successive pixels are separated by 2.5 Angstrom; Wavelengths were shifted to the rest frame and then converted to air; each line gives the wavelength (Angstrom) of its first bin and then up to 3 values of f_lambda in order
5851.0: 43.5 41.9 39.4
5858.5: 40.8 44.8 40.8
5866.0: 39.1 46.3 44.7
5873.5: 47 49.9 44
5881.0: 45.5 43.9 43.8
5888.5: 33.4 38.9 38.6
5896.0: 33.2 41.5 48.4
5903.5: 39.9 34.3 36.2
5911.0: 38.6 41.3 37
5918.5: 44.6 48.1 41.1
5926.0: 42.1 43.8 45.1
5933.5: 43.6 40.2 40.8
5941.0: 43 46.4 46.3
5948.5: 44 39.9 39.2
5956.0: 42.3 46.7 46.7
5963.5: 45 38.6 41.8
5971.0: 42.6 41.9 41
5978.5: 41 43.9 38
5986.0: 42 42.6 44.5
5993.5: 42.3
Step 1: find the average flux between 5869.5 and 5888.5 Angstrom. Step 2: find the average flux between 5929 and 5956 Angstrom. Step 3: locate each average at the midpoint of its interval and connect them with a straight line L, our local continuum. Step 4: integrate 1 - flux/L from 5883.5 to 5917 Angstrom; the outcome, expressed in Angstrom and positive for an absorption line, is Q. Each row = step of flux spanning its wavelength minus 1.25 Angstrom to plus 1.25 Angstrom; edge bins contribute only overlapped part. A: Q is 3.8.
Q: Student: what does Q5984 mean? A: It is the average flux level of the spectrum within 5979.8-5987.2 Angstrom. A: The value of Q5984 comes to 41.3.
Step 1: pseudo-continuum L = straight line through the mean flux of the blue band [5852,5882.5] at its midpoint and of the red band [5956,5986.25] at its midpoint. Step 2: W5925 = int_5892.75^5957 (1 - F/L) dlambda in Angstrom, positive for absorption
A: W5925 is 2.2 Angstrom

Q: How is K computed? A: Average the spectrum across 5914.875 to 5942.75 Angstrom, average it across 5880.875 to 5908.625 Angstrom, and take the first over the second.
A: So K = 1.1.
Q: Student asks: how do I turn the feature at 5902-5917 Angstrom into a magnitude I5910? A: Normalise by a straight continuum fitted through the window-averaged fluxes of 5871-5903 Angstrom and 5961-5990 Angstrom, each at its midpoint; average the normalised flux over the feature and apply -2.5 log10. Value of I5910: 0.11 mag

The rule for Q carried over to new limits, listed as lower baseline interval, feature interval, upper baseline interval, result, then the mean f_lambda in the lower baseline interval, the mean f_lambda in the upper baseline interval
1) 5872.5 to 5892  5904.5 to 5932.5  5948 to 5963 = 1.38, 43.3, 43.2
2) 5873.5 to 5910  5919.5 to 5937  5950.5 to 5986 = -0.83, 41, 42.1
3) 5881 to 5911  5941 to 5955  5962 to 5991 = -0.72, 39.5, 41.8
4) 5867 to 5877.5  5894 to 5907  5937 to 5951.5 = 1.70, 46.7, 43.5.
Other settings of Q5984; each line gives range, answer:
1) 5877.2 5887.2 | 44.3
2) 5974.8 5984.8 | 41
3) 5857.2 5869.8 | 42.4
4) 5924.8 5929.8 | 43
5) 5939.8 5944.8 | 44.7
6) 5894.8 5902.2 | 41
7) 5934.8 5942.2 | 41.3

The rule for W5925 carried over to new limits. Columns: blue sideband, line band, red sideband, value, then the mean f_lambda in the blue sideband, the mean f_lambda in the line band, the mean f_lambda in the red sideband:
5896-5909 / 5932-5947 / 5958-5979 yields -0.72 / 39.6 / 43.4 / 42.7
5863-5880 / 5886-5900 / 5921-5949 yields 2.02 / 44.7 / 37.9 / 43.5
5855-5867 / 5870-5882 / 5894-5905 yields -1.60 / 41.1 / 46.3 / 40.5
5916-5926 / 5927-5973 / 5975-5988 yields -0.81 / 43.3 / 43.1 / 41.3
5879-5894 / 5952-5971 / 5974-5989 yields -0.71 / 41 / 42.8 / 41.4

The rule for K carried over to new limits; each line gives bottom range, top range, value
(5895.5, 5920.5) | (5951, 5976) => 1.06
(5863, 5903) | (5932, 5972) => 1.01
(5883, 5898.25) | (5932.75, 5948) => 1.13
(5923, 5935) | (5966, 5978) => 0.96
